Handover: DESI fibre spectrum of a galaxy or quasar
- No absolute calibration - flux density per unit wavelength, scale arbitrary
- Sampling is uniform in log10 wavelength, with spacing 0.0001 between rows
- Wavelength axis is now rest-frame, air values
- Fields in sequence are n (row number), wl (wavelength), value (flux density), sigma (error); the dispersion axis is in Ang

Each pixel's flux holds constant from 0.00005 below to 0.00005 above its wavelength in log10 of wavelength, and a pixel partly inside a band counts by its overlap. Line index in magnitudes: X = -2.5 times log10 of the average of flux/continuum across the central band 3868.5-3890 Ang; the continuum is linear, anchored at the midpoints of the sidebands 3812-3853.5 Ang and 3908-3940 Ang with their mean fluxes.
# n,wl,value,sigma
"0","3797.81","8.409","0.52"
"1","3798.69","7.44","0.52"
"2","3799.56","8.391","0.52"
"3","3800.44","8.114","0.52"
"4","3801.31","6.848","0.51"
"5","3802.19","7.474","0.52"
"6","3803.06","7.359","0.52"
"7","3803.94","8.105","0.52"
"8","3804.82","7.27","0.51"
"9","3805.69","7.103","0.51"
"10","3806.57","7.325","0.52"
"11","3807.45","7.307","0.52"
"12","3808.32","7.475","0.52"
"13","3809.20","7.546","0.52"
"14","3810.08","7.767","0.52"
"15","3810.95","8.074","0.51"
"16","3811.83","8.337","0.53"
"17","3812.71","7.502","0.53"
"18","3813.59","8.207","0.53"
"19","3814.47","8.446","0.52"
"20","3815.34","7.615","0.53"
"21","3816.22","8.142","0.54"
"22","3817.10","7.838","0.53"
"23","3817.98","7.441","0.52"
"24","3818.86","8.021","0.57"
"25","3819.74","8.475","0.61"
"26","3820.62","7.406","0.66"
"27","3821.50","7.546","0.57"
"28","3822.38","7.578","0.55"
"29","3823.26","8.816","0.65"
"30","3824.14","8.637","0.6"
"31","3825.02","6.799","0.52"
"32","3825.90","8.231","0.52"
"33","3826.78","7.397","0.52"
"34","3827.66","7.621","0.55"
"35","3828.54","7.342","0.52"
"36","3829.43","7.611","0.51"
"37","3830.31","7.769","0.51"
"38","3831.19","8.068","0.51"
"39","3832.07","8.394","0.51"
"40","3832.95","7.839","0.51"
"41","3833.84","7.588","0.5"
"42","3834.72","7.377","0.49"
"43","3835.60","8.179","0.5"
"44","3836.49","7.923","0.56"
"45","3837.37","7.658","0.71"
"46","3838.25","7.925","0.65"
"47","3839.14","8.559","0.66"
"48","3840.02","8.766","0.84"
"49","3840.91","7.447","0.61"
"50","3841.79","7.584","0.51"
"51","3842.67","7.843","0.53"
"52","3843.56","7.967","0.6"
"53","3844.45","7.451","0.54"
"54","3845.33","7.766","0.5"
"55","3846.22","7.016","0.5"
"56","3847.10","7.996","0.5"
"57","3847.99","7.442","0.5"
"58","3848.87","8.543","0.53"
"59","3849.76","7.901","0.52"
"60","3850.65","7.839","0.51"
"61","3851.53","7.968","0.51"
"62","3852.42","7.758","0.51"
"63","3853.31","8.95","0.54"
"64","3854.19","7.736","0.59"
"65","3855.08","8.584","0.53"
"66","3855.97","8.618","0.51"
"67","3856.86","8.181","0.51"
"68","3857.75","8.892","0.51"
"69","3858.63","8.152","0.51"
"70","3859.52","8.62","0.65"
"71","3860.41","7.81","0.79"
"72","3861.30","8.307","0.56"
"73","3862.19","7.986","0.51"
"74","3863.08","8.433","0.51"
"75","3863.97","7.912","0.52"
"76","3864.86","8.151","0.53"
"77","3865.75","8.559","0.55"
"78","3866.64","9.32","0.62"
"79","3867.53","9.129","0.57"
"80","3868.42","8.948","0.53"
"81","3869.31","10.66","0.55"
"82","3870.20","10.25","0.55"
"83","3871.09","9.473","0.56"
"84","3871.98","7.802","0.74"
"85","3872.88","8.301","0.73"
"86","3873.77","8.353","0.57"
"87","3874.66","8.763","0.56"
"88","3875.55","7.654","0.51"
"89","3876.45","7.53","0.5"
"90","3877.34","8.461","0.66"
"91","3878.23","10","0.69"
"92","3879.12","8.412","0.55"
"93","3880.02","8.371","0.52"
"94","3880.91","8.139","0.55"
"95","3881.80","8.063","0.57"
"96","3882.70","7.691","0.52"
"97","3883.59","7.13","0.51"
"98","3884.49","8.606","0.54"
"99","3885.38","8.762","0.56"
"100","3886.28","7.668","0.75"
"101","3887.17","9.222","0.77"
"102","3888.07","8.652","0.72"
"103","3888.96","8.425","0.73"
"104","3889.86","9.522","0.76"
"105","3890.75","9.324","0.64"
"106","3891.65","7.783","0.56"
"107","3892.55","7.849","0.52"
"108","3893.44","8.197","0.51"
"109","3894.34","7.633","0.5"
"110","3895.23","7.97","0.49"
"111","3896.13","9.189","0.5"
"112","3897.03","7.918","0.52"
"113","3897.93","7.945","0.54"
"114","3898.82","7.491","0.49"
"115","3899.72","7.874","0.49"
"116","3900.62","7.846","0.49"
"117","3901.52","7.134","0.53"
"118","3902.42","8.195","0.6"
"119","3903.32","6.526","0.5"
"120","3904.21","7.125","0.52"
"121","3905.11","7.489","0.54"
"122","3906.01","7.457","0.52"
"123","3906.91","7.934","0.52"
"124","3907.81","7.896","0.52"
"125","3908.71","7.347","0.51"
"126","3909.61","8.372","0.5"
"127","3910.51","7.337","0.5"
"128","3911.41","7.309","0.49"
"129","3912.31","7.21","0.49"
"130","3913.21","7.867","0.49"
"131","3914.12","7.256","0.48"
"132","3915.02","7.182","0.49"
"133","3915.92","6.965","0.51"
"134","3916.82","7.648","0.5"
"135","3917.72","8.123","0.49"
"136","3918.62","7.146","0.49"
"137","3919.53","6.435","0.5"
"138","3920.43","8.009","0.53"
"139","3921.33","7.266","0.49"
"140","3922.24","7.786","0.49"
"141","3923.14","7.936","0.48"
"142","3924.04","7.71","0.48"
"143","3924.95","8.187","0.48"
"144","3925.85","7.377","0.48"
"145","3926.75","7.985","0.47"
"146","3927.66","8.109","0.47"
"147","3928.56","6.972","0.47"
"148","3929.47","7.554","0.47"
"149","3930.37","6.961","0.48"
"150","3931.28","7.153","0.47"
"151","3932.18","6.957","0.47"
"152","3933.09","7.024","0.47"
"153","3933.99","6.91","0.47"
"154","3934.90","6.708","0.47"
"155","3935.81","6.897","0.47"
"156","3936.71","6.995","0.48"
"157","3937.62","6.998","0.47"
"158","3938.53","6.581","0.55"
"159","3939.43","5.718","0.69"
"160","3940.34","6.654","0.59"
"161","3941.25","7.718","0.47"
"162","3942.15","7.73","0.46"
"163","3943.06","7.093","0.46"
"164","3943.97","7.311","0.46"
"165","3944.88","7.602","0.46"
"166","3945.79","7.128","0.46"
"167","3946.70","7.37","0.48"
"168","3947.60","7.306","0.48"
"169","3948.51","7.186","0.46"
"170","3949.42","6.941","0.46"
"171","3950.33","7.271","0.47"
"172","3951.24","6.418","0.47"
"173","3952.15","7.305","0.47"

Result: -0.132 mag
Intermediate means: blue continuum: 7.87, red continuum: 7.32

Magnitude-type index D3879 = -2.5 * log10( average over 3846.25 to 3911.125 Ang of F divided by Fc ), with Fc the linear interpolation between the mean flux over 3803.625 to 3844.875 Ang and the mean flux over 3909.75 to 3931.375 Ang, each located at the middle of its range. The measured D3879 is -0.08 mag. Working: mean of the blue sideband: 7.81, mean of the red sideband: 7.5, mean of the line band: 8.23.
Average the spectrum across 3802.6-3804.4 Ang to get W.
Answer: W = 7.71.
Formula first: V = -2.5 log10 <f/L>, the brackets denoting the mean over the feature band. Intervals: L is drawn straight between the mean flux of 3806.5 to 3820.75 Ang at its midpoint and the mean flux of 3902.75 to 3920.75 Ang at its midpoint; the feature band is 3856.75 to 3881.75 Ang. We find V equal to -0.13 mag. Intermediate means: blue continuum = 7.84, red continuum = 7.43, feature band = 8.59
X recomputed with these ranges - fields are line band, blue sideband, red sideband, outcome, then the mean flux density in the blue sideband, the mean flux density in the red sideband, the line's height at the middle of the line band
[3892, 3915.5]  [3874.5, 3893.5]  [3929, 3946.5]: 0.03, 8.37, 7.04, 7.88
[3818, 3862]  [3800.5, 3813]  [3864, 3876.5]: 0.03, 7.55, 8.79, 8.2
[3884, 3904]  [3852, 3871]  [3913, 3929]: -0.01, 8.64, 7.55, 8.04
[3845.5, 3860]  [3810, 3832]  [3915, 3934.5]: -0.05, 7.88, 7.43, 7.74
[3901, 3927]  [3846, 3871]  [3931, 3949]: 0.00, 8.45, 7.05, 7.5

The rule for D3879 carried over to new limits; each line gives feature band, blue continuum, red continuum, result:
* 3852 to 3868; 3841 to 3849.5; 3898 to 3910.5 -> -0.09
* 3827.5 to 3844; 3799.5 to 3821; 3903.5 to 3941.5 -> -0.03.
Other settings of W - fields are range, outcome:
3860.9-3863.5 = 8.23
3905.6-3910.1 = 7.8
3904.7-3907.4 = 7.63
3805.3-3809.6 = 7.35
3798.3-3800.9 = 7.99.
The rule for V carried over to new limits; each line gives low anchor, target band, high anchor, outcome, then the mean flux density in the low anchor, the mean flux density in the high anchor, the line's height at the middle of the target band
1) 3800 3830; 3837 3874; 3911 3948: -0.100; 7.73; 7.29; 7.57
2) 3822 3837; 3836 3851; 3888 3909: 0.000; 7.83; 7.94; 7.86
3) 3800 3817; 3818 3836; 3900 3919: -0.024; 7.69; 7.5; 7.65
